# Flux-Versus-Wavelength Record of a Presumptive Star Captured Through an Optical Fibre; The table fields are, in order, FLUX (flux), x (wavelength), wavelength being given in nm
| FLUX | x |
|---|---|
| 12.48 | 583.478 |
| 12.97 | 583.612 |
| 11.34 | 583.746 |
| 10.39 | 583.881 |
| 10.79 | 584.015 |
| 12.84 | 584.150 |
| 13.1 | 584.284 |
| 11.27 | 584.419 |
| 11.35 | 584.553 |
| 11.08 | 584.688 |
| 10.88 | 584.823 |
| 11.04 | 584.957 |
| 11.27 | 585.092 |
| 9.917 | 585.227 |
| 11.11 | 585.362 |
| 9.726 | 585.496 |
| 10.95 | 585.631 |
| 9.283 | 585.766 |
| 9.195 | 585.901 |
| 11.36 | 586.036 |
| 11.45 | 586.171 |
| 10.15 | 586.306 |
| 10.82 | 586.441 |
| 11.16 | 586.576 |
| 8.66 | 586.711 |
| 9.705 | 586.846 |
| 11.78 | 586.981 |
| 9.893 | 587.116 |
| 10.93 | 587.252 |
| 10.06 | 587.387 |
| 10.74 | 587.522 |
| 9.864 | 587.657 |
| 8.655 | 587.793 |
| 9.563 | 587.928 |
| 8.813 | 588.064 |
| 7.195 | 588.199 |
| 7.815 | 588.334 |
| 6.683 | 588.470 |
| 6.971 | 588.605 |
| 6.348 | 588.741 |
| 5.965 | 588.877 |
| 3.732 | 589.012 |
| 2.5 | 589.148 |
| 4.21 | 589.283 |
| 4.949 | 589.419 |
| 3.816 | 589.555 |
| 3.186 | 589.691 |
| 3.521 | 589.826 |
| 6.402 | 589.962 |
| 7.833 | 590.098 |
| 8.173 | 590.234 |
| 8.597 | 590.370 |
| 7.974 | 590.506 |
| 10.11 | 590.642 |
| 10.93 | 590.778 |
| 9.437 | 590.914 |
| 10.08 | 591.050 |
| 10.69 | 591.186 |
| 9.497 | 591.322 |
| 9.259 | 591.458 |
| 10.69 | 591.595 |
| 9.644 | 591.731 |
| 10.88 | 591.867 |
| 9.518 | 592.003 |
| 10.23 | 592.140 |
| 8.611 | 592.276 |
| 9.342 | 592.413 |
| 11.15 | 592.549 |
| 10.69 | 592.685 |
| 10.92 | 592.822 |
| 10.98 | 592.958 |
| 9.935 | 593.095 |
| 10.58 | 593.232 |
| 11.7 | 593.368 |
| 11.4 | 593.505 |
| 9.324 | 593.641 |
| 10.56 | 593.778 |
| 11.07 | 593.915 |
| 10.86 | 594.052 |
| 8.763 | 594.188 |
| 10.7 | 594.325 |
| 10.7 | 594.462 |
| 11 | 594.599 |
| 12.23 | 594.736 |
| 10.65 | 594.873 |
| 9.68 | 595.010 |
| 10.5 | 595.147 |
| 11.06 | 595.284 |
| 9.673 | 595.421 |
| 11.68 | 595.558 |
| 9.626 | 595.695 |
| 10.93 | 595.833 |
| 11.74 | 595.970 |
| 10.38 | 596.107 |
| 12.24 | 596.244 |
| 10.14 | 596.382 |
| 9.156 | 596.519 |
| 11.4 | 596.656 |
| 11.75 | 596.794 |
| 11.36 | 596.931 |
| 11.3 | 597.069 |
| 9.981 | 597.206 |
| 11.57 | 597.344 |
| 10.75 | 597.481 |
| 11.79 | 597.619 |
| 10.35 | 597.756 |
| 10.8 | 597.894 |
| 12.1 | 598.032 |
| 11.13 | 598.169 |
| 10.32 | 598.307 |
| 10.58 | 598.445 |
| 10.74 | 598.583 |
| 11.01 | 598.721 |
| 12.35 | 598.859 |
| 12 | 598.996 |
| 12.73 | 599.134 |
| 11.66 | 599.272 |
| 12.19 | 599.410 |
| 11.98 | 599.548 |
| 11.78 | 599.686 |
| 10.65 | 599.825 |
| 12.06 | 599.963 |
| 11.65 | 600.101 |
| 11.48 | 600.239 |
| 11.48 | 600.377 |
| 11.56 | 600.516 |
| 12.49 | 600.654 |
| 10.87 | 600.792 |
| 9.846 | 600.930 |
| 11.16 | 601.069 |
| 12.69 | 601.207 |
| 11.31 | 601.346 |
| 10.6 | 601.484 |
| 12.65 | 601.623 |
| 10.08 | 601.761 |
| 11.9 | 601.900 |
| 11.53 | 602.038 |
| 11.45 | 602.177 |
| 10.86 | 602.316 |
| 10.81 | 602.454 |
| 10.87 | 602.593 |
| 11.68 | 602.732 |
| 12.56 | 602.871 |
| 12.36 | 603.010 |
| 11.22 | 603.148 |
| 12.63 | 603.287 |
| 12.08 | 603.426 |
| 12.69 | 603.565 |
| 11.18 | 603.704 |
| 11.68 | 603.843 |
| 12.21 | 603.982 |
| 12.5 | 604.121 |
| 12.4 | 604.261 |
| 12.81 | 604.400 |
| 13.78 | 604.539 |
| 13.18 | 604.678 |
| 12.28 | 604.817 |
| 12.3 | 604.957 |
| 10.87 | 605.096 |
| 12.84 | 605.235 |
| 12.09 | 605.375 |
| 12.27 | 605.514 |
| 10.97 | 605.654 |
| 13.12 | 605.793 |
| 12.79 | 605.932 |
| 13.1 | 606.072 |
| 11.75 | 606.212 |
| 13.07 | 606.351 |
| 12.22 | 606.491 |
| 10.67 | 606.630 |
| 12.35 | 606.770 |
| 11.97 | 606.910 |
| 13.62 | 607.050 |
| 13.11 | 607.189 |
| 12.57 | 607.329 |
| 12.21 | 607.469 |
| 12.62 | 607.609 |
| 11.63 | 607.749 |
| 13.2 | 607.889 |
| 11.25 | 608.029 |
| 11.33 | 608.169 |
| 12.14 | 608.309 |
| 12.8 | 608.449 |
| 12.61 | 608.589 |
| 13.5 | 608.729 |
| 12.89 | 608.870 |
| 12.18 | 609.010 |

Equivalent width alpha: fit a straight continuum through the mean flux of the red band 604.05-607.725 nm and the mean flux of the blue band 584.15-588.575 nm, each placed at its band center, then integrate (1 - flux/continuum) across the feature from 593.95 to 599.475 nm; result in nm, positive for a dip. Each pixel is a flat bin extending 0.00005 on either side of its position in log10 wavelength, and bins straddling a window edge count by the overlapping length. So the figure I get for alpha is 0.19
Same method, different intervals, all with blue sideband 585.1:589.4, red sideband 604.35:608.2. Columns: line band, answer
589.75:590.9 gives 0.18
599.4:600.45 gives -0.04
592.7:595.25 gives -0.14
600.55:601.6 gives 0.01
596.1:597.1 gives -0.04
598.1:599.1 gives -0.02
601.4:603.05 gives 0.03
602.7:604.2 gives -0.03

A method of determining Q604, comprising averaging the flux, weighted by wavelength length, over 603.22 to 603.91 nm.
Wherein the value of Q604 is 12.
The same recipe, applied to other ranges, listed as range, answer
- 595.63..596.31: 11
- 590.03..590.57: 8.14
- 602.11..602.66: 11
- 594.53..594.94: 11.3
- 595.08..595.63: 10.7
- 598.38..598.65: 10.7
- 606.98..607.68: 12.8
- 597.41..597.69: 11.3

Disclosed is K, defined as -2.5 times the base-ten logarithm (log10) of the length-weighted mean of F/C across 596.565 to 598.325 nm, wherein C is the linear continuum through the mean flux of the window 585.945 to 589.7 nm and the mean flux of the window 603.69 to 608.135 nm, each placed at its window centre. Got -0.07 mag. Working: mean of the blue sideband 8.18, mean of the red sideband 12.3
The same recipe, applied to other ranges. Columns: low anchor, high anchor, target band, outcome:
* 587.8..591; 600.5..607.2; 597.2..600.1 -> -0.13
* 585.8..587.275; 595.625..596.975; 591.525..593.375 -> 0.04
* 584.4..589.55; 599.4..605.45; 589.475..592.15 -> 0.15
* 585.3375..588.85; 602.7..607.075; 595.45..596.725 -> 0.01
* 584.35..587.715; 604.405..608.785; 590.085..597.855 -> 0.09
